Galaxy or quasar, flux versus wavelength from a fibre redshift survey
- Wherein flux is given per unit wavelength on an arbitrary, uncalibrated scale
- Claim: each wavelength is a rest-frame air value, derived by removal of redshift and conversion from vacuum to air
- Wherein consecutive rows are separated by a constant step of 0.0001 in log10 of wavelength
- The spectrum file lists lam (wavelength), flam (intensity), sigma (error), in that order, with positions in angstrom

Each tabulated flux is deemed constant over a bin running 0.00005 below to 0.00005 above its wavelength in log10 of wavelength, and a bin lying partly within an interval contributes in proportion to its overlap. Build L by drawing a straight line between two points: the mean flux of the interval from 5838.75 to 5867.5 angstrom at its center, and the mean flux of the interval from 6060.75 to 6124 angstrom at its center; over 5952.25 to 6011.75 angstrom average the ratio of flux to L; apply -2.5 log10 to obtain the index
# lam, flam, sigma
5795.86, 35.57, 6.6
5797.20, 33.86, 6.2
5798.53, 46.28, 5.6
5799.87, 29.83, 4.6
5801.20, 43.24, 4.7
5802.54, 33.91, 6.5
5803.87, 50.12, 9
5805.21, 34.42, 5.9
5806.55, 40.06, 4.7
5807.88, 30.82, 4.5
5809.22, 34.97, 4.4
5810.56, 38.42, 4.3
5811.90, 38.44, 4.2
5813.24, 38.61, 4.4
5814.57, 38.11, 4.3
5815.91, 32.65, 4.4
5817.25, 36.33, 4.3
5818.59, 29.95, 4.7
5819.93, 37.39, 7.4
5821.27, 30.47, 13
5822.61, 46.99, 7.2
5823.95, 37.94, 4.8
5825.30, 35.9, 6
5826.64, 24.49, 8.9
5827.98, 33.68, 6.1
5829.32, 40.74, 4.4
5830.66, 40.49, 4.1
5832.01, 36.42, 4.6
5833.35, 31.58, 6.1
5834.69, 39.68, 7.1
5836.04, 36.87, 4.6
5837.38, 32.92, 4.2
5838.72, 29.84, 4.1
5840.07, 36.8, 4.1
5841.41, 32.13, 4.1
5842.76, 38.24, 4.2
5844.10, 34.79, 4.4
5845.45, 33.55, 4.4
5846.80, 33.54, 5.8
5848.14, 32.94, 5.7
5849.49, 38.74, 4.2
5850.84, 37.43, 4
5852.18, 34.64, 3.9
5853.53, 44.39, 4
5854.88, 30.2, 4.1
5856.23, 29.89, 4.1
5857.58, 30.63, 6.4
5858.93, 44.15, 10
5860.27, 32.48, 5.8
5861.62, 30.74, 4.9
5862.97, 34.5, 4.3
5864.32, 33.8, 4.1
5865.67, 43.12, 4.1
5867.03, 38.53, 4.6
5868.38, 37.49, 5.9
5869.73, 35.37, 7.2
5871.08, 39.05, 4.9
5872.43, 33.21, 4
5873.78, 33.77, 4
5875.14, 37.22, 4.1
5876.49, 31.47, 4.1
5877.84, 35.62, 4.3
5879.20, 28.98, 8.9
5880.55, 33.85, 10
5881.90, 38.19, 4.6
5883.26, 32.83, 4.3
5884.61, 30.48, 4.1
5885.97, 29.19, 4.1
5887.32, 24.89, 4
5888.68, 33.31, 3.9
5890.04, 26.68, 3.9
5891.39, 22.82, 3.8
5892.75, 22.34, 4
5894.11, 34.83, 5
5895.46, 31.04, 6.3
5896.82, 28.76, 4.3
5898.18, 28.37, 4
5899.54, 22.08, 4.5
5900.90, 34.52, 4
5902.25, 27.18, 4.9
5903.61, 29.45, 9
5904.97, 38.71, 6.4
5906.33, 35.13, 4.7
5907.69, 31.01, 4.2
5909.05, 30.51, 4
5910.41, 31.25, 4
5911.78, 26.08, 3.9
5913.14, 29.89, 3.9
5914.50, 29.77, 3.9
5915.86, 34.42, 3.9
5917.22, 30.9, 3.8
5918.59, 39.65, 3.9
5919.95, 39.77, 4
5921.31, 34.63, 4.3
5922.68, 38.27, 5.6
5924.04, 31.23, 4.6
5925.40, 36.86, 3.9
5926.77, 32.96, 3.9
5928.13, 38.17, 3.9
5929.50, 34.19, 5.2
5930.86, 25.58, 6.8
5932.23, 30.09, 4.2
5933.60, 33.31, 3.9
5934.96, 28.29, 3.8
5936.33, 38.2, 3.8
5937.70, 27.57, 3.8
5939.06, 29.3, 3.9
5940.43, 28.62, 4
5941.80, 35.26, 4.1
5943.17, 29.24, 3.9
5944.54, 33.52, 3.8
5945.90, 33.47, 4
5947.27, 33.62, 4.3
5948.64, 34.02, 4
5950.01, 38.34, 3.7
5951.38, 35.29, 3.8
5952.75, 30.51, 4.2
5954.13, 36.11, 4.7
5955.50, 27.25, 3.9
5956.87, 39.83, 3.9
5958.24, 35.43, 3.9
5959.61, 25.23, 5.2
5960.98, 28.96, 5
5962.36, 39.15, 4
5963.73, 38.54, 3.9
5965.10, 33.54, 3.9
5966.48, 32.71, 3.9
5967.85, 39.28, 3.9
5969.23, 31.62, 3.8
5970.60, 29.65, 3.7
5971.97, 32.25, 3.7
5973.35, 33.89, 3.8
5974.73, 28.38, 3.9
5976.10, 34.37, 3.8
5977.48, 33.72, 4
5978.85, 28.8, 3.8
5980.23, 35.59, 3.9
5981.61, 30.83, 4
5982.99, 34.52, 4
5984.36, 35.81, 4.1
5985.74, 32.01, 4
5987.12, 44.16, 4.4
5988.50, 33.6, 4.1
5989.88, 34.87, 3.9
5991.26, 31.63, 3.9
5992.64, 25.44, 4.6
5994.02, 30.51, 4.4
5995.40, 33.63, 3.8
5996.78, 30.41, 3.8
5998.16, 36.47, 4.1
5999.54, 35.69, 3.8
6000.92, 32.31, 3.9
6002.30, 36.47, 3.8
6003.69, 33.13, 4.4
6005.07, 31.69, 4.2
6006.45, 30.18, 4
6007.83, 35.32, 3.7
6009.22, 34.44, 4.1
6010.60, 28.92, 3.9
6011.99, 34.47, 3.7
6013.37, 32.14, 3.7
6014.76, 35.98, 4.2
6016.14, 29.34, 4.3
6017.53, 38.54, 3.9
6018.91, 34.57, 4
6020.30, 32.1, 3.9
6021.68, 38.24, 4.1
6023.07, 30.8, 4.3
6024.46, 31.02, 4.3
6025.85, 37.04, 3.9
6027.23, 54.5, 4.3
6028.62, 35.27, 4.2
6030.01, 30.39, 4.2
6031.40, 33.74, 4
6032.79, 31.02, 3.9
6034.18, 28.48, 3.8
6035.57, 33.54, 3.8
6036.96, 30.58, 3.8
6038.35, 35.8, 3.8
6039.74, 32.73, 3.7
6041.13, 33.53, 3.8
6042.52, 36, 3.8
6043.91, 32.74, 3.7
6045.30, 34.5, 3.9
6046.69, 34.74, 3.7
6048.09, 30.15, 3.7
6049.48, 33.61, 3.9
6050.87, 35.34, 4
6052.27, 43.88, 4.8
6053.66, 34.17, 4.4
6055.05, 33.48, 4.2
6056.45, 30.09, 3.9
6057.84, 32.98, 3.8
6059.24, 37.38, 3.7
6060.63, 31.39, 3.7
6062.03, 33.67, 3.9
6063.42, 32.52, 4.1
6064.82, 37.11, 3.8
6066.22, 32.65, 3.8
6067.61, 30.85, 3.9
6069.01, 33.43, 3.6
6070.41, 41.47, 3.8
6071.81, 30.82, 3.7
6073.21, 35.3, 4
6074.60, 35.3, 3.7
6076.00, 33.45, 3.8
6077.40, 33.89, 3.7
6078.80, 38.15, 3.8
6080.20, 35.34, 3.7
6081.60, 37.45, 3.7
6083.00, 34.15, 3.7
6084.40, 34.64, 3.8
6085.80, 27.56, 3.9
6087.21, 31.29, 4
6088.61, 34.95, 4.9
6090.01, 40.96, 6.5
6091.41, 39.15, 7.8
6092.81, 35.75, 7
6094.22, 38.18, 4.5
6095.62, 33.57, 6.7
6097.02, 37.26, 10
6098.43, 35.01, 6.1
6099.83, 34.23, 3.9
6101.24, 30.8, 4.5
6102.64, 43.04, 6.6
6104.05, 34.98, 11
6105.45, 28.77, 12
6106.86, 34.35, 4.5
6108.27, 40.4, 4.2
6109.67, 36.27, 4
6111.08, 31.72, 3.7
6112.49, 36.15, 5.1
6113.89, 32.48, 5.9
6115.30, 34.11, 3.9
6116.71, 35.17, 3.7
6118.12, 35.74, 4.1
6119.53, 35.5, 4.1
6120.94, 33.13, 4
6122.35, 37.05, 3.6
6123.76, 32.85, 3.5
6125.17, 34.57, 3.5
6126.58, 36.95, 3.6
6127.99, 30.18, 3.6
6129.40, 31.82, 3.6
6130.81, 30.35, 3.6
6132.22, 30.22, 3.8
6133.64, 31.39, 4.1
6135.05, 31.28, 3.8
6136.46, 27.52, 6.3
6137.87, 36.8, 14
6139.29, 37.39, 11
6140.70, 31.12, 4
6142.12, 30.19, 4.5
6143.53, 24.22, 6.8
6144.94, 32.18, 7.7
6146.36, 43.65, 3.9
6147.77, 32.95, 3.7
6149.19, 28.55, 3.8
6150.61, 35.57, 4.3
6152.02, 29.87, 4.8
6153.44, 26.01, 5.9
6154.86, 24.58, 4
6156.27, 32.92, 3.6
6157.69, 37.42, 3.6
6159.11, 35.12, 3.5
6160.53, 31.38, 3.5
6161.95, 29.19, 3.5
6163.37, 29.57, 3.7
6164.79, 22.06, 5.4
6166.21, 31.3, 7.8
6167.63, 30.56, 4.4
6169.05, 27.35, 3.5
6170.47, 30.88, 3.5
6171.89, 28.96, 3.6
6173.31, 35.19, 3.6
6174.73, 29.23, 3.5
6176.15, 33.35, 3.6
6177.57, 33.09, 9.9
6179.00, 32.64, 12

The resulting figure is 0.06 mag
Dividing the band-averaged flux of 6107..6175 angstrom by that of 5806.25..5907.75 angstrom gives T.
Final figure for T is 0.95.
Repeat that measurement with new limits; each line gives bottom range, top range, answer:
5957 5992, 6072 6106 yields 1.04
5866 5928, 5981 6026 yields 1.03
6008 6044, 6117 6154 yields 0.96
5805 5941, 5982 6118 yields 1.02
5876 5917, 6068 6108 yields 1.15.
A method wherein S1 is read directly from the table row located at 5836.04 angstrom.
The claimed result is 36.87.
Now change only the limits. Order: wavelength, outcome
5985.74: 32.01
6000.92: 32.31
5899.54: 22.08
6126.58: 36.95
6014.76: 35.98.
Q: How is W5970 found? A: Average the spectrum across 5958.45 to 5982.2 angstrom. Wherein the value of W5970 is 32.8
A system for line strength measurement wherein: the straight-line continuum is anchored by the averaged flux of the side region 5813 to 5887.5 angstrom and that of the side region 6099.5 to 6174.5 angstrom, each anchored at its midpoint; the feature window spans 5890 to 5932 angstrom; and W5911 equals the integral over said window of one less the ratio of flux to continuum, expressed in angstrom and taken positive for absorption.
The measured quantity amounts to 3.53 angstrom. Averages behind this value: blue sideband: 35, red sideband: 32.5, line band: 31.6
